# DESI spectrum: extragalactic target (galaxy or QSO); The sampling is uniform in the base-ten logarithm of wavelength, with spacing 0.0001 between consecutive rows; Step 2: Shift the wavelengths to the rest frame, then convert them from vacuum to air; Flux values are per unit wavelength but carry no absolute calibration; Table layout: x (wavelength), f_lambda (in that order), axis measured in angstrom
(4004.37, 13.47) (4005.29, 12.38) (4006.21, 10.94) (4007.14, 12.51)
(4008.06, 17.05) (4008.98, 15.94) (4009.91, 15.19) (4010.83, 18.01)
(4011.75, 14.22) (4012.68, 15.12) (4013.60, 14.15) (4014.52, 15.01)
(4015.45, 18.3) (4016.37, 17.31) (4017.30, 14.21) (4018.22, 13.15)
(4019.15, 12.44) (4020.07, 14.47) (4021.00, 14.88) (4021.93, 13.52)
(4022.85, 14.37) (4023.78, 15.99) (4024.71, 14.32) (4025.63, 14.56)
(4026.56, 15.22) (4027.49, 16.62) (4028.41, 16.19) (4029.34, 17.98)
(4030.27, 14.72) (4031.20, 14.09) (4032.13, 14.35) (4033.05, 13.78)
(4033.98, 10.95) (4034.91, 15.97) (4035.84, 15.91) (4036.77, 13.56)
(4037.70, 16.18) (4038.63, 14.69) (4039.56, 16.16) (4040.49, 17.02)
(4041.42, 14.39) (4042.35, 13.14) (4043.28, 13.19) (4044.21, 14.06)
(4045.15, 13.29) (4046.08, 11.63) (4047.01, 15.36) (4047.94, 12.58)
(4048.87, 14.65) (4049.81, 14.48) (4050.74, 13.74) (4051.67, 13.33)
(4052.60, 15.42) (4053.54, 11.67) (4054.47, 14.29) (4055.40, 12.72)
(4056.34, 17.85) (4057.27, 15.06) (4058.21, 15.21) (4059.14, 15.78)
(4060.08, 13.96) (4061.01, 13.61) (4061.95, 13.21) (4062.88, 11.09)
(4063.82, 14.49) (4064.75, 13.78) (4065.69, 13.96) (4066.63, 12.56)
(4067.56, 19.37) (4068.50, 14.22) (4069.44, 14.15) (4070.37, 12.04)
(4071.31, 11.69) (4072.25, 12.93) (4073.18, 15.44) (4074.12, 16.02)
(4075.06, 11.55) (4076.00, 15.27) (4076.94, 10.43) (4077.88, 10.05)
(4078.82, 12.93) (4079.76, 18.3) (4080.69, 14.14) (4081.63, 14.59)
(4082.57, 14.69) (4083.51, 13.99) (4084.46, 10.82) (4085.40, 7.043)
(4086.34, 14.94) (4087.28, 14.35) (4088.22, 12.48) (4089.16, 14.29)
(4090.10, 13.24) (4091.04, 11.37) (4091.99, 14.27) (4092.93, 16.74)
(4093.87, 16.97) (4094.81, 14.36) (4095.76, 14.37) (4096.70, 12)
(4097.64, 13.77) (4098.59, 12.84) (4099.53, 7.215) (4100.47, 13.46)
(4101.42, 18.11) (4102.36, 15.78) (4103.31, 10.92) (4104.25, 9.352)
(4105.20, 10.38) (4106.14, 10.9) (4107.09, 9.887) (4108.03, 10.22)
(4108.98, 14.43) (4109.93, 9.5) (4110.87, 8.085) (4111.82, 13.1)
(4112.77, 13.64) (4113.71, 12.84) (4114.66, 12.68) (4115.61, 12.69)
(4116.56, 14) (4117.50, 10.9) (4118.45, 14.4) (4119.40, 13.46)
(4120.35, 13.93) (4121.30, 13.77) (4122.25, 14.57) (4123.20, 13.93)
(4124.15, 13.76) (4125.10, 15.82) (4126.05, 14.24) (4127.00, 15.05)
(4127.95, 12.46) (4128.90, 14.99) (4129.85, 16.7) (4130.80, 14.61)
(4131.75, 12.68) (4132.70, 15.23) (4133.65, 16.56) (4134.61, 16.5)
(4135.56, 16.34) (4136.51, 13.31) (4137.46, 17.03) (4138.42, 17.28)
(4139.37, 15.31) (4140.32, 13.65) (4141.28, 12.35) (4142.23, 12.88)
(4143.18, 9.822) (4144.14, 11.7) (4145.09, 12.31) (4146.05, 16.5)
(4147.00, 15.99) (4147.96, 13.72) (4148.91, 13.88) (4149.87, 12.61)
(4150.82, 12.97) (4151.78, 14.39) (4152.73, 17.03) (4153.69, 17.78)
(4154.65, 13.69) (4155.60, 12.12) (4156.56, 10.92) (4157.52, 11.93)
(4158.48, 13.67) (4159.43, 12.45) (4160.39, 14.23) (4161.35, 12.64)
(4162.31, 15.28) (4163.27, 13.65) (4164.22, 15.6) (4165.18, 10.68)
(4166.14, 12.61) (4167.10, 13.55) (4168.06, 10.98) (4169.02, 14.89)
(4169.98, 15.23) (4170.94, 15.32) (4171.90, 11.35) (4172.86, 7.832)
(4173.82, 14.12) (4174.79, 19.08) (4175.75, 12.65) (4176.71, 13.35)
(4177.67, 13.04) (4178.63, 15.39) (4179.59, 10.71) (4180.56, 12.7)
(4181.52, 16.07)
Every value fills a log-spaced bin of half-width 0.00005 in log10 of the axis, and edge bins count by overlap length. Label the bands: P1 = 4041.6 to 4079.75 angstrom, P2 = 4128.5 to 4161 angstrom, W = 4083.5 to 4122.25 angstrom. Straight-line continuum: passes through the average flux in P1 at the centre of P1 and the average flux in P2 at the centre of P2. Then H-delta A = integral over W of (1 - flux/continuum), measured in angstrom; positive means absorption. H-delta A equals 3.5 angstrom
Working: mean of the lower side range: 13.8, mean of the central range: 12.7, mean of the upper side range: 14.2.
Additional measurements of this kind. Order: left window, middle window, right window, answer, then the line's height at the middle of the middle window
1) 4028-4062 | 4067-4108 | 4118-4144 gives 3.4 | 14.4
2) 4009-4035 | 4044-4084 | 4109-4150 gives 1.6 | 14.5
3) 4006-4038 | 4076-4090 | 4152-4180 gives 1.1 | 14.3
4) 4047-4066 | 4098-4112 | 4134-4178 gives 2.4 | 13.9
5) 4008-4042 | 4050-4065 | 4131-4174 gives 0.7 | 14.8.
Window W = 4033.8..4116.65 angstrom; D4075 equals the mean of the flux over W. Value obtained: 13.5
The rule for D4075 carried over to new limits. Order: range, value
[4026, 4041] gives 15.2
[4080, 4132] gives 13.2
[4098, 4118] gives 12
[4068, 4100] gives 13.3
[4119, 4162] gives 14.2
